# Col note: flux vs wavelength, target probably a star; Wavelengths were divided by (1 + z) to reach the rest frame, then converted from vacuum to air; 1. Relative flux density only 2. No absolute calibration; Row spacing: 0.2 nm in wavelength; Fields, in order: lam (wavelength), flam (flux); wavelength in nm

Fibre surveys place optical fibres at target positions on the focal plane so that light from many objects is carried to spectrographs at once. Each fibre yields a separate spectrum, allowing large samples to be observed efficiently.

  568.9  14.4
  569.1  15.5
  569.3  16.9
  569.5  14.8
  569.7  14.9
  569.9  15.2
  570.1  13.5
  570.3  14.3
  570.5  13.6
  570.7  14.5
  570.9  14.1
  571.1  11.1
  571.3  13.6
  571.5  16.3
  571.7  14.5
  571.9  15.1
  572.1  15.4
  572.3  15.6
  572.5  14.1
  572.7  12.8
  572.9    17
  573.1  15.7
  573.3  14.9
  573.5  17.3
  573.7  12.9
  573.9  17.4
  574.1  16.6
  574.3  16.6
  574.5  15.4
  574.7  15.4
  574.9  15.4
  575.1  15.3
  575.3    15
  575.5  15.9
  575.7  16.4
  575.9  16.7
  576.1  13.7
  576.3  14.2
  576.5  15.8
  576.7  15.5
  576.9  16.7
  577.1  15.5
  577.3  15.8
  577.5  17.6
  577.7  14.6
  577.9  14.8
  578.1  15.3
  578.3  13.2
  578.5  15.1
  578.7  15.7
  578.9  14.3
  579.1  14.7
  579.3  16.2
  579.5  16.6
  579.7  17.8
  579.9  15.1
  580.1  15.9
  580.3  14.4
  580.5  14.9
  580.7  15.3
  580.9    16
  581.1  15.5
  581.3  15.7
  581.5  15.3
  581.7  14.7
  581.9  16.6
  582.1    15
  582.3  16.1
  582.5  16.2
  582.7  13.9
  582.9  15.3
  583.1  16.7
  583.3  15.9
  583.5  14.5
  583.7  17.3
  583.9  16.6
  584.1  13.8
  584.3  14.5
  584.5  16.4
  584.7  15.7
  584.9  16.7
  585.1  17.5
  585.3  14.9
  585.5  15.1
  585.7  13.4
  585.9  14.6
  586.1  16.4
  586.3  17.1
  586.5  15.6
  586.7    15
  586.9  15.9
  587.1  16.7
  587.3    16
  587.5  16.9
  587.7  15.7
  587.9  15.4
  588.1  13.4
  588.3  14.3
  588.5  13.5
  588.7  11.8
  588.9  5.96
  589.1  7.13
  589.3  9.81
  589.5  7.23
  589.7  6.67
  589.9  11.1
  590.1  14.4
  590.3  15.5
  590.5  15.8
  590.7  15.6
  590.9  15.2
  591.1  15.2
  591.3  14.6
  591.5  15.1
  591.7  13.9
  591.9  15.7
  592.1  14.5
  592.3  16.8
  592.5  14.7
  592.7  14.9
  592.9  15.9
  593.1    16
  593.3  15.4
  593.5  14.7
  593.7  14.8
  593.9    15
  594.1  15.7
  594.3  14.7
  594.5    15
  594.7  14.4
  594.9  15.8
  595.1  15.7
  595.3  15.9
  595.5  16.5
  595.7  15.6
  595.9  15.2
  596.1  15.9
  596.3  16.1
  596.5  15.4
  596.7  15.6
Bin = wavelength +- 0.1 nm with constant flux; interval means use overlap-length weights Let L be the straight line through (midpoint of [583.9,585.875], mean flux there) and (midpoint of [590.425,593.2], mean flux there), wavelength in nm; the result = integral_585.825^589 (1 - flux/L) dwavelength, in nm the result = 0.14 nm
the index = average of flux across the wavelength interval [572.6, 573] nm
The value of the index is 14.9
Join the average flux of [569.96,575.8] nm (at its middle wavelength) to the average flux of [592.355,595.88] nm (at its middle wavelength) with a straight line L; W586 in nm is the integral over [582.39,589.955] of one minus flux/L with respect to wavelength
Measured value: 0.49 nm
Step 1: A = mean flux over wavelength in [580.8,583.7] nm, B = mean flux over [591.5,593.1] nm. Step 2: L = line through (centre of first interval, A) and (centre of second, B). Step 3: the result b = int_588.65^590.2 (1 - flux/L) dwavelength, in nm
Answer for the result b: 0.62 nm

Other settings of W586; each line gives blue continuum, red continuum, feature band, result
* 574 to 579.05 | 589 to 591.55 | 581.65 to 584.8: -0.35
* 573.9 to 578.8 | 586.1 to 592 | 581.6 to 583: -0.07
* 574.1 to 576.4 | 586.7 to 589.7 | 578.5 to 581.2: -0.19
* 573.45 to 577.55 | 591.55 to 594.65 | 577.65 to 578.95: 0.07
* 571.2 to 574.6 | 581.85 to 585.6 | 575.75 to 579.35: 0.05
